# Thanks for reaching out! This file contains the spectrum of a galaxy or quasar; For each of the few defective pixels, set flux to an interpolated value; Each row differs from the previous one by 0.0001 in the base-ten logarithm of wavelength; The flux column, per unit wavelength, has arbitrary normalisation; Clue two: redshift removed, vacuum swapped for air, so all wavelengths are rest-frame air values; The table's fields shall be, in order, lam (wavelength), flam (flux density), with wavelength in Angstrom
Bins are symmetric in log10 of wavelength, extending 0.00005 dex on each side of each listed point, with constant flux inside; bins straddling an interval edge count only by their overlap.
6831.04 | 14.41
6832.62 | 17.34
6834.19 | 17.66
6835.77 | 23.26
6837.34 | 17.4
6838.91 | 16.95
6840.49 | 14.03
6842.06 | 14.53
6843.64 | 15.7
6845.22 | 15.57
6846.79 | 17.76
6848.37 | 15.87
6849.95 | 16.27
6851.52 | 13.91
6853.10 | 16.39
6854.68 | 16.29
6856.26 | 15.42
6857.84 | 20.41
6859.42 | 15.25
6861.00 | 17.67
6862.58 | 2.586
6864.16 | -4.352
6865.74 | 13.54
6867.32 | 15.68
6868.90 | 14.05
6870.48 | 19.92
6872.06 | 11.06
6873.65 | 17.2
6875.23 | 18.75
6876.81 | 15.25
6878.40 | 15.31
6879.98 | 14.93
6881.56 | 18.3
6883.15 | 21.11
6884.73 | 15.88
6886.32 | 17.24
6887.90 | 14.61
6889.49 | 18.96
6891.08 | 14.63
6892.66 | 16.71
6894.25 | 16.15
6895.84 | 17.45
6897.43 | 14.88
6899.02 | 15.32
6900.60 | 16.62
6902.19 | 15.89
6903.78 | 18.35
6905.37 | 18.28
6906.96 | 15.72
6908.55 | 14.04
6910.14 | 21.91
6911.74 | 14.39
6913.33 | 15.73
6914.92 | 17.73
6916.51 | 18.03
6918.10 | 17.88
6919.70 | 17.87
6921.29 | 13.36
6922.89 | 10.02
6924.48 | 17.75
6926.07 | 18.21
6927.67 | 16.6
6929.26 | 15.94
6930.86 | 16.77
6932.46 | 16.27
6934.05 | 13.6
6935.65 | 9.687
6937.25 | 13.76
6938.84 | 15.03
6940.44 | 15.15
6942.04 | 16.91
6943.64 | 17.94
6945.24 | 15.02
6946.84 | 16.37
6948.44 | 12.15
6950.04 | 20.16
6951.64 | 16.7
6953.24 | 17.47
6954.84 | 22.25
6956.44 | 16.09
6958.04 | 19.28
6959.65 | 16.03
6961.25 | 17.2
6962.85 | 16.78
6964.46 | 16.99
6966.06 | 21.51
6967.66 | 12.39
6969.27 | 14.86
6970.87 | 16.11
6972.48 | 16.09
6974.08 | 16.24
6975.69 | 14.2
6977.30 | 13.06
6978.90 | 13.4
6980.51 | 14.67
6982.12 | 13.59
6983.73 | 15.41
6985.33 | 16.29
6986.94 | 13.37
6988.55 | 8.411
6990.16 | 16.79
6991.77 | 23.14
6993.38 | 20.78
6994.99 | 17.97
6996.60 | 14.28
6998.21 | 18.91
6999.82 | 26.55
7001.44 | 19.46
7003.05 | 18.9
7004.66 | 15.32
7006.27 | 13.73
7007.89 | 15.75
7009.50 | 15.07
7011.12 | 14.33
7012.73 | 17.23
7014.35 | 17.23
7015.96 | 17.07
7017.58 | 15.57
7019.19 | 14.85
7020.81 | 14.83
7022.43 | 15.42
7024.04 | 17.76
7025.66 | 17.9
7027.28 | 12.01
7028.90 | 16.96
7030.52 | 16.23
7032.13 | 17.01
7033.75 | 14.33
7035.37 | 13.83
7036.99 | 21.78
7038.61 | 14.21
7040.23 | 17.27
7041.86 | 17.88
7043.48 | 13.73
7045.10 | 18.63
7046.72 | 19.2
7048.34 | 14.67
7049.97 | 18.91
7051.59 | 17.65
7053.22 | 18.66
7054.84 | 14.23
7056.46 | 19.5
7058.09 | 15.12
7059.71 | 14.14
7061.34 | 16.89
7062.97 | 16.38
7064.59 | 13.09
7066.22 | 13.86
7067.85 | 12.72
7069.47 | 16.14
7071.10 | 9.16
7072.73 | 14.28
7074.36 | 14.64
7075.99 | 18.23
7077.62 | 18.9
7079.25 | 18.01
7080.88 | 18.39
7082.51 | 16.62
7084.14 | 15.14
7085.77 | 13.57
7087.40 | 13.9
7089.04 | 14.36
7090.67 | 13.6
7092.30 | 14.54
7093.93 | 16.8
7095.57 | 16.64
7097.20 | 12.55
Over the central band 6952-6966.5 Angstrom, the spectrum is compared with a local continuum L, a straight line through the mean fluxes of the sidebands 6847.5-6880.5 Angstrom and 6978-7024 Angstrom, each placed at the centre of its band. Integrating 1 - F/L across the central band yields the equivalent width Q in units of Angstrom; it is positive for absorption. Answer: -2.1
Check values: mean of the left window 14.4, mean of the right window 16.4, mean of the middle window 18.1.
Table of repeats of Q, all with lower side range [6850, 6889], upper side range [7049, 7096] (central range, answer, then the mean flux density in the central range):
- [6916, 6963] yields -3.18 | 16.2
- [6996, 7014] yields -2.18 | 17.3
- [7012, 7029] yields -0.64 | 16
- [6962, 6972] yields -0.77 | 16.4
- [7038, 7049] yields -0.74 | 16.6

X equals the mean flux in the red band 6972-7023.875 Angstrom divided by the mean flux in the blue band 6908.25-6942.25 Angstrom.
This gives 1.03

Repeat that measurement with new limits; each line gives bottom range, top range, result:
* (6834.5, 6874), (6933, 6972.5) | 1.09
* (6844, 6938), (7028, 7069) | 1.04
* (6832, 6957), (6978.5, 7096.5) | 1.01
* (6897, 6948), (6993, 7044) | 1.05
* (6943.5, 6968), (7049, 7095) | 0.91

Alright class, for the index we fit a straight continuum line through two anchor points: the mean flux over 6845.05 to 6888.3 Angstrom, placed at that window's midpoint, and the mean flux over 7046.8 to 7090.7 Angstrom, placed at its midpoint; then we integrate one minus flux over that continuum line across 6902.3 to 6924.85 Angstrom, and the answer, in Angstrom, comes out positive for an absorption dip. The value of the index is -1.9 Angstrom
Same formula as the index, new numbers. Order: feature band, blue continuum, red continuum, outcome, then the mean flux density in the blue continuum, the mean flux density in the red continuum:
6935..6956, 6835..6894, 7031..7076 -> -0.6 Angstrom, 15.5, 15.9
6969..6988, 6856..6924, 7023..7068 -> 1.5 Angstrom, 15.6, 16.3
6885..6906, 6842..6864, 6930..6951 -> -2.1 Angstrom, 14.7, 15.3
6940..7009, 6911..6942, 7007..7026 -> -3.6 Angstrom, 15.5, 16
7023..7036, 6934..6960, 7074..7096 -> 0.2 Angstrom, 16.2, 16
